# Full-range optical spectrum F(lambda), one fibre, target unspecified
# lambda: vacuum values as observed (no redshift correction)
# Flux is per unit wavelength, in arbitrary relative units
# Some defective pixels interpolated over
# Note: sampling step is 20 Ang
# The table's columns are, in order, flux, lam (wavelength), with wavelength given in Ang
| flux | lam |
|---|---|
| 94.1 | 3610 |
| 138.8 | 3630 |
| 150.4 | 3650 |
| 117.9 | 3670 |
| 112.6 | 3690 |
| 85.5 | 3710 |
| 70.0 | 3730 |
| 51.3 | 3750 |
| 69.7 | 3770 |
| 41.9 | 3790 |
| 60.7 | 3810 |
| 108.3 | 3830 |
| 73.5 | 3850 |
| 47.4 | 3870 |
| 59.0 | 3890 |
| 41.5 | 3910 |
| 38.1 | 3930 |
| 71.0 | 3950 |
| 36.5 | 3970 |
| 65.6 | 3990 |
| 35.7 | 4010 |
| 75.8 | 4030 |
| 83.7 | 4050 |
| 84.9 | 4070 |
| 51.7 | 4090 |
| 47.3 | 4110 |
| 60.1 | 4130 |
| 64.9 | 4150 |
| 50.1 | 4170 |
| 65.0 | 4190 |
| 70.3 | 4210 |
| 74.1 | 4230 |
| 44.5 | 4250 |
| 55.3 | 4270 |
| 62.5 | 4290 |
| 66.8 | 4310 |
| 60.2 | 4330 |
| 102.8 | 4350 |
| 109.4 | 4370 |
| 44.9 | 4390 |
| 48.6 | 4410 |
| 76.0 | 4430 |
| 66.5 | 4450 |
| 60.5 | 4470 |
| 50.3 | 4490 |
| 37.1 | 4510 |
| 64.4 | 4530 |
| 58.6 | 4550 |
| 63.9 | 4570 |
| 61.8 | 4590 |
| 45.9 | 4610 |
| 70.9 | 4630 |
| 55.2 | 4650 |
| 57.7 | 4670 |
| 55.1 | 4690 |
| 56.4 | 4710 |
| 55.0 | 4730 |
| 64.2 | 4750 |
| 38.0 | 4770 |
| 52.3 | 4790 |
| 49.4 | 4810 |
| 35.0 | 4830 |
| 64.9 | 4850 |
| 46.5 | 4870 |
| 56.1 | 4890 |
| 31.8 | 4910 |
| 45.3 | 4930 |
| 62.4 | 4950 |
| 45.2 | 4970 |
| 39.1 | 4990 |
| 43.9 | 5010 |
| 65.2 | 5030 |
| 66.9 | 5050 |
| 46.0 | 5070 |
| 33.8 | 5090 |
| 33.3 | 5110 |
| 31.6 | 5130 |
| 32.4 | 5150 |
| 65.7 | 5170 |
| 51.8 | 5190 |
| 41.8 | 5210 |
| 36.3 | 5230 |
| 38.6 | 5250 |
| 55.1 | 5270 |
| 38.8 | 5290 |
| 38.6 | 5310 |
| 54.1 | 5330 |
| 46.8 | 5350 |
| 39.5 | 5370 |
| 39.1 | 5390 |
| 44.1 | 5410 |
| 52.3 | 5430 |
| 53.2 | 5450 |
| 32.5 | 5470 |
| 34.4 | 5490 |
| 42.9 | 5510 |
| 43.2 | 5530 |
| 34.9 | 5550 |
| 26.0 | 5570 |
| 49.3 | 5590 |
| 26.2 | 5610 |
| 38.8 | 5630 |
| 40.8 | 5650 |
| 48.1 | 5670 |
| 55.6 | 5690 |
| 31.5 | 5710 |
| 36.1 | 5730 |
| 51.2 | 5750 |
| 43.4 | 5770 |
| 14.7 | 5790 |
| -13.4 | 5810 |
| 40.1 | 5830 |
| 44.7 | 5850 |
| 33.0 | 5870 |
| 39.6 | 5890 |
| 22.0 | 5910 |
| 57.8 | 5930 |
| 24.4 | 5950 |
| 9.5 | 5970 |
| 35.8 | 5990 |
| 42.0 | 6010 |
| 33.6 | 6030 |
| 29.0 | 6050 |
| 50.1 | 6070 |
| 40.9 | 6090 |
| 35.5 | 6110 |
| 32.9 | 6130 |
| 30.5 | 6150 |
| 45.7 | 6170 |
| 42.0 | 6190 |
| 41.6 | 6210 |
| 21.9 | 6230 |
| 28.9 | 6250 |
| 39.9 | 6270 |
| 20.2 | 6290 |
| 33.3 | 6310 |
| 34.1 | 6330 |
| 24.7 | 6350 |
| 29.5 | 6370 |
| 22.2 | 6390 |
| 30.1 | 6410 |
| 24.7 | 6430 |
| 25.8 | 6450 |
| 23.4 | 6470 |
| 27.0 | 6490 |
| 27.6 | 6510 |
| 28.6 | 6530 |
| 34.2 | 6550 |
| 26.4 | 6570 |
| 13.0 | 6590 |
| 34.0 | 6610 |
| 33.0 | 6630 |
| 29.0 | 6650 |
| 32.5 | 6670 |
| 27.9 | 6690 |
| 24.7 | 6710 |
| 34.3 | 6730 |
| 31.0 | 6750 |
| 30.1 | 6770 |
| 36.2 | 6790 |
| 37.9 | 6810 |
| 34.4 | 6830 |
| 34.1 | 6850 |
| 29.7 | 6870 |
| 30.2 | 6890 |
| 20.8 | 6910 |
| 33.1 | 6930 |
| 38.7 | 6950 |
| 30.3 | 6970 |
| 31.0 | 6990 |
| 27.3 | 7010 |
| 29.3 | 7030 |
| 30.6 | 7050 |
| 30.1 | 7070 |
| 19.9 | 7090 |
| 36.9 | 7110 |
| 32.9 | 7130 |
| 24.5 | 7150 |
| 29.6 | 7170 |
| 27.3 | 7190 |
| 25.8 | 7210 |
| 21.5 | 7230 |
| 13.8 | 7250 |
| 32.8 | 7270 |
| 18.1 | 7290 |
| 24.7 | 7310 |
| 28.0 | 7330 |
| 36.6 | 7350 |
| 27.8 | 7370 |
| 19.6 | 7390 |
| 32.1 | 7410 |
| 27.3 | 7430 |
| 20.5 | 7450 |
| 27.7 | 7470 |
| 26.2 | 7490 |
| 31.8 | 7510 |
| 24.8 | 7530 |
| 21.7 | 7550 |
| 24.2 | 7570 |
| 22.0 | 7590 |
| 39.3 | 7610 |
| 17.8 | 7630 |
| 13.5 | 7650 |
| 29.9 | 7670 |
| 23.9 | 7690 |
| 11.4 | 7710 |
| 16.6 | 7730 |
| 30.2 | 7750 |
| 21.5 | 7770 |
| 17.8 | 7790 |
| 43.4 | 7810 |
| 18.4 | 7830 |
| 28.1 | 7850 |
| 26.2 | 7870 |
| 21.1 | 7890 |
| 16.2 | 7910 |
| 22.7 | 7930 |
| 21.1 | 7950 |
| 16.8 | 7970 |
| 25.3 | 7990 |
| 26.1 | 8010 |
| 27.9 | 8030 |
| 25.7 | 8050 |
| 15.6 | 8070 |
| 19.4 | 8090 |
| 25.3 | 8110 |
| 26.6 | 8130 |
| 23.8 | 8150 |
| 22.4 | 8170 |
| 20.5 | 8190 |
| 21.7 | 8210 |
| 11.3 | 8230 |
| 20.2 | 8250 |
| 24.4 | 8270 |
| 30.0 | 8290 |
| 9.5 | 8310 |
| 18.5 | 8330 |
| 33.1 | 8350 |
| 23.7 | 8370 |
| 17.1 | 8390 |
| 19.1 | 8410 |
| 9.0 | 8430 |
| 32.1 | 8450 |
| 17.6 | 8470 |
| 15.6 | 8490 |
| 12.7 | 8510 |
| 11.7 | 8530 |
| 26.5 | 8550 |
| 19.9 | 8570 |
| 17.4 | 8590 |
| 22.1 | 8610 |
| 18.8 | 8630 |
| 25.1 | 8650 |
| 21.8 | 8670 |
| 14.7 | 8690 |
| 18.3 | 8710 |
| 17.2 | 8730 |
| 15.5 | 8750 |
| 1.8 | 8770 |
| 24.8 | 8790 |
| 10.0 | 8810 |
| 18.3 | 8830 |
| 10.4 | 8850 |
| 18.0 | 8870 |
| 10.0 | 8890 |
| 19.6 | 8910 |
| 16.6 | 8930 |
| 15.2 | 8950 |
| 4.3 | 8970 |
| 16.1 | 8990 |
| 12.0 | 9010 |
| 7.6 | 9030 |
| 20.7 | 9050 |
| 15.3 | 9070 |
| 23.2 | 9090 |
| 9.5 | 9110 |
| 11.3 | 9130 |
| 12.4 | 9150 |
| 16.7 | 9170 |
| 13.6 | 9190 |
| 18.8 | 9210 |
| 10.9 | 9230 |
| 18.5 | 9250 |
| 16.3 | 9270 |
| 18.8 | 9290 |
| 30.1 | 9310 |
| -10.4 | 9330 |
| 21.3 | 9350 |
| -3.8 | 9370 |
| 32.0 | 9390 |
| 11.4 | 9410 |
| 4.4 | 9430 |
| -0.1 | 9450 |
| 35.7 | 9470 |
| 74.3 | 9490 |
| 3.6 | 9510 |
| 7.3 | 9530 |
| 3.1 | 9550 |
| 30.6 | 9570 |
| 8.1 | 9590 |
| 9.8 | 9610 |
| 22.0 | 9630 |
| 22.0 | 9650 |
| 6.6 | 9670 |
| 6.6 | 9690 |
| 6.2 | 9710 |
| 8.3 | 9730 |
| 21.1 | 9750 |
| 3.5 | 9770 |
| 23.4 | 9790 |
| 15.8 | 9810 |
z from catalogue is 1.543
